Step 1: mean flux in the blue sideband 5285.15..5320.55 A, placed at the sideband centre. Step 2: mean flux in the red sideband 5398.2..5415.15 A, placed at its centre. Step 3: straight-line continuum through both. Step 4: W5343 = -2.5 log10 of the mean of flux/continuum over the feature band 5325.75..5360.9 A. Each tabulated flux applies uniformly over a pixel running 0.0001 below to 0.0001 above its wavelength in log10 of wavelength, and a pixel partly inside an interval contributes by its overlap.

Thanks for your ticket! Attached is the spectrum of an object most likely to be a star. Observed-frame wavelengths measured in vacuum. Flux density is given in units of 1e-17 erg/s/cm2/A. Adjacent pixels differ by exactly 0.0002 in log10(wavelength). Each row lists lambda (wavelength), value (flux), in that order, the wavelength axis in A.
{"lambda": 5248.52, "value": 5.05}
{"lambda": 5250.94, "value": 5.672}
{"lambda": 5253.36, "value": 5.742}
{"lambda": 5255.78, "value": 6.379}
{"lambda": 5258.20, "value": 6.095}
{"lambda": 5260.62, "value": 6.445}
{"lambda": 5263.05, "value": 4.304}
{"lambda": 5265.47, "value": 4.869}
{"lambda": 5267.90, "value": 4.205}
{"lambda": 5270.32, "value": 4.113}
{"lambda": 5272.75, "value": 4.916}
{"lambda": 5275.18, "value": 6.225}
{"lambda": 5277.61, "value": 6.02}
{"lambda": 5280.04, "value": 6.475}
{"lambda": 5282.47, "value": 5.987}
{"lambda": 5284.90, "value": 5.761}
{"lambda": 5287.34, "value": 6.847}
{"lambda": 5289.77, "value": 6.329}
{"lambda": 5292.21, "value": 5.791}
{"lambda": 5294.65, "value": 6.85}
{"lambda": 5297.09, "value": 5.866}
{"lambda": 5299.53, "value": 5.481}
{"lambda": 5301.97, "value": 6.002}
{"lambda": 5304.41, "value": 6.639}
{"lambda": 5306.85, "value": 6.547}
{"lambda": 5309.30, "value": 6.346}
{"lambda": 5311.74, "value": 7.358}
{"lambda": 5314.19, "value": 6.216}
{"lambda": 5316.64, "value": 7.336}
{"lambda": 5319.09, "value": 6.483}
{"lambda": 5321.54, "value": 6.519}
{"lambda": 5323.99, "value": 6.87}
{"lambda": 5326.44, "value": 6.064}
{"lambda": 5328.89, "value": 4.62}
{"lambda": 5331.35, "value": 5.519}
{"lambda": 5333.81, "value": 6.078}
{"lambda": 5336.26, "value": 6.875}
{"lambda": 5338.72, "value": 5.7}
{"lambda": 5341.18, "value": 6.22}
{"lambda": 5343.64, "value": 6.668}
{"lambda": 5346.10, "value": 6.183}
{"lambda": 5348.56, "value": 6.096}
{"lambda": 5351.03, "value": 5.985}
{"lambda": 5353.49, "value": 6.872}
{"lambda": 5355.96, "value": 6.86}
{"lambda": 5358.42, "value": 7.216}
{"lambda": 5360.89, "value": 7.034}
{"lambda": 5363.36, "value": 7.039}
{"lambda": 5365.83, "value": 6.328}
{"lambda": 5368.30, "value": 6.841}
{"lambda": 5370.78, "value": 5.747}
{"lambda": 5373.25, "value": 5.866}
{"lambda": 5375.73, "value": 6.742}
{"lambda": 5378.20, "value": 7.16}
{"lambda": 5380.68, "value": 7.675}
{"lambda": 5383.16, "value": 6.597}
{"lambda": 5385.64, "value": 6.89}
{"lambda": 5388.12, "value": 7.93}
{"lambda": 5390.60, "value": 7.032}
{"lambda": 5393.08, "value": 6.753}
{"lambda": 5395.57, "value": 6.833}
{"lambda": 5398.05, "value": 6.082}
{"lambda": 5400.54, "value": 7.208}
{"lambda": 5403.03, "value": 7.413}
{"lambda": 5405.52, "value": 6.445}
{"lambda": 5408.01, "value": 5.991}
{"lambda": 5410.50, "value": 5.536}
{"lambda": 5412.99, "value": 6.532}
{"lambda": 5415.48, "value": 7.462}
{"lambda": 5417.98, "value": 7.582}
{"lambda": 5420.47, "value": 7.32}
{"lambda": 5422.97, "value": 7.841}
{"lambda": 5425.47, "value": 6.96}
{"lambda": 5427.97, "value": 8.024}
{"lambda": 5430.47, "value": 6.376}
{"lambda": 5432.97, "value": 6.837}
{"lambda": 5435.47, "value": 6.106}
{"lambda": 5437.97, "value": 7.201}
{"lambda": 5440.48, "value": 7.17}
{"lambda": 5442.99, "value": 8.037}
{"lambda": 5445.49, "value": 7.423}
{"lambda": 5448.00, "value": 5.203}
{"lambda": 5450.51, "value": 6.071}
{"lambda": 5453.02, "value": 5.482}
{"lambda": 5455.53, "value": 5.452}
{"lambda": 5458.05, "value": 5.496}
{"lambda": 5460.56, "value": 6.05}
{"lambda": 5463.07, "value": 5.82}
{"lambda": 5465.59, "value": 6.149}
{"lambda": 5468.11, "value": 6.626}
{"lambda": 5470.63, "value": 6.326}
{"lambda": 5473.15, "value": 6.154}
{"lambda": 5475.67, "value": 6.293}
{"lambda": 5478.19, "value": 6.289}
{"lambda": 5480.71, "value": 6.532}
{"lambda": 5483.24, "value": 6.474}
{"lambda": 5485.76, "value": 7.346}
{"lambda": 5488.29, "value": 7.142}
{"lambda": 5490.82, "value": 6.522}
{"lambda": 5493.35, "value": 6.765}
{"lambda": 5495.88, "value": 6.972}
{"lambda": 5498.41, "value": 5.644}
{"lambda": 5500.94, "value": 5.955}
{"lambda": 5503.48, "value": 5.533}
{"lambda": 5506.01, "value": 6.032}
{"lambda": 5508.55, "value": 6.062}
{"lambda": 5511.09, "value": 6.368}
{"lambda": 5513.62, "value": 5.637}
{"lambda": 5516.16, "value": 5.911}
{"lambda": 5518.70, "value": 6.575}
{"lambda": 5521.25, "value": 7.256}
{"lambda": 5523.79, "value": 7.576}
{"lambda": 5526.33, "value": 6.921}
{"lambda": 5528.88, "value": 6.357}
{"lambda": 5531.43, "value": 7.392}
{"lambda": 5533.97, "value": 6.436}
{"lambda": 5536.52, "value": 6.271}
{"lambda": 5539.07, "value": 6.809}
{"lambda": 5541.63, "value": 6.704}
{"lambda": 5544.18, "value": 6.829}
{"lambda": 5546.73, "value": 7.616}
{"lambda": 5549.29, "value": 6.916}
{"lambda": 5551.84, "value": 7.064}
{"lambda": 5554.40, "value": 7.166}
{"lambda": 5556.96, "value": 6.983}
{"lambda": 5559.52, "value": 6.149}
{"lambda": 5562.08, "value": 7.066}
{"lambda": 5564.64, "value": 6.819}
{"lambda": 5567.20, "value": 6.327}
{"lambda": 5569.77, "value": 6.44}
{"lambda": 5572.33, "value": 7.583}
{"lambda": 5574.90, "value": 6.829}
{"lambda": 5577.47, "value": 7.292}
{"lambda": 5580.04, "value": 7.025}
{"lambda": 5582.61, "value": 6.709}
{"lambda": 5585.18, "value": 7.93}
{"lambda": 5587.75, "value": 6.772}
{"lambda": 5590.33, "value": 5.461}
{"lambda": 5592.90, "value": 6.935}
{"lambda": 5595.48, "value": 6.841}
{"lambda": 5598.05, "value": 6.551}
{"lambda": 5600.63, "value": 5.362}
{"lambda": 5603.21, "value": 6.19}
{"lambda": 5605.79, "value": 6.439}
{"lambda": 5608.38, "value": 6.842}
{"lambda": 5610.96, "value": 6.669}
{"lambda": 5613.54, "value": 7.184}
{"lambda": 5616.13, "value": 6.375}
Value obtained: 0.04 mag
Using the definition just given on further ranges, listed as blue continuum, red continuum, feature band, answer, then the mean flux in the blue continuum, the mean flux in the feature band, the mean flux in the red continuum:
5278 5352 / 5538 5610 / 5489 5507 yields 0.065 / 6.26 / 6.23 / 6.77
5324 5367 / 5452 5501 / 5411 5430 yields -0.155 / 6.33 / 7.27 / 6.29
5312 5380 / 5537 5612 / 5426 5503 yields 0.024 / 6.44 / 6.46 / 6.76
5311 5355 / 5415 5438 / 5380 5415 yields 0.017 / 6.31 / 6.78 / 7.16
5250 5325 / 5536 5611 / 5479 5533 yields 0.011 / 6.02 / 6.52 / 6.76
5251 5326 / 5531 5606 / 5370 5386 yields -0.070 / 6.03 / 6.68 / 6.76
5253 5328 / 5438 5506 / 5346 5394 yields -0.098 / 6.03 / 6.76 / 6.35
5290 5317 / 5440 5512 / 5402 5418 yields -0.050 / 6.37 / 6.63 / 6.31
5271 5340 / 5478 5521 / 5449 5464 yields 0.109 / 6.19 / 5.72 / 6.36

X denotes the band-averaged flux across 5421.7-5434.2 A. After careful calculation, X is 7.21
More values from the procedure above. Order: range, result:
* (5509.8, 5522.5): 6.35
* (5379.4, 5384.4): 7.13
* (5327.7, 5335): 5.4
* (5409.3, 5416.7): 6.52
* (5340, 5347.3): 6.36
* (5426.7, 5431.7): 7.2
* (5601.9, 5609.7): 6.49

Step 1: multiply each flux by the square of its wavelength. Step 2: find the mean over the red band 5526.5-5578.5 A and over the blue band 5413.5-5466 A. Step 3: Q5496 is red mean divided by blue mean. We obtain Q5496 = 1.1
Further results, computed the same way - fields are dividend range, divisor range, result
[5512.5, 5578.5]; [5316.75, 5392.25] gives 1.12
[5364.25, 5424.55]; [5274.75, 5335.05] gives 1.13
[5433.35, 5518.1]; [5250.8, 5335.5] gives 1.13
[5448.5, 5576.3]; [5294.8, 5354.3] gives 1.11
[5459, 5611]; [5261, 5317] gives 1.22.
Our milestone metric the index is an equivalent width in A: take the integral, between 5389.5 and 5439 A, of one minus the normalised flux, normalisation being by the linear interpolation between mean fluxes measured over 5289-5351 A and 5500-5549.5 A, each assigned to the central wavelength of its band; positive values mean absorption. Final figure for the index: -3.7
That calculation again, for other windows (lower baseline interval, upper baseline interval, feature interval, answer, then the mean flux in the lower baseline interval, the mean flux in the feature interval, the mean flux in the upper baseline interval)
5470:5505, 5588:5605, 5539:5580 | -3.9 A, 6.42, 6.92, 6.26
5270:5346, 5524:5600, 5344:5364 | -1.1 A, 6.18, 6.65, 6.83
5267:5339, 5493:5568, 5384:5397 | -1.6 A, 6.08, 7.06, 6.61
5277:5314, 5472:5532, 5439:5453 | -0.5 A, 6.29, 6.67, 6.48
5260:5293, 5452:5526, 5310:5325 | -2.8 A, 5.57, 6.78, 6.3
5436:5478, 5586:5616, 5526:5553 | -1.8 A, 6.3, 6.84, 6.5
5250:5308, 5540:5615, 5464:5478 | 0.3 A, 5.82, 6.29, 6.78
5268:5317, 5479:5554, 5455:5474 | 1.4 A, 6.09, 6.03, 6.61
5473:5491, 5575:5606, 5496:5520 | 2.2 A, 6.63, 6.02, 6.64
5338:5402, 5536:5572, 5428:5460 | 1.4 A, 6.69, 6.46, 6.83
